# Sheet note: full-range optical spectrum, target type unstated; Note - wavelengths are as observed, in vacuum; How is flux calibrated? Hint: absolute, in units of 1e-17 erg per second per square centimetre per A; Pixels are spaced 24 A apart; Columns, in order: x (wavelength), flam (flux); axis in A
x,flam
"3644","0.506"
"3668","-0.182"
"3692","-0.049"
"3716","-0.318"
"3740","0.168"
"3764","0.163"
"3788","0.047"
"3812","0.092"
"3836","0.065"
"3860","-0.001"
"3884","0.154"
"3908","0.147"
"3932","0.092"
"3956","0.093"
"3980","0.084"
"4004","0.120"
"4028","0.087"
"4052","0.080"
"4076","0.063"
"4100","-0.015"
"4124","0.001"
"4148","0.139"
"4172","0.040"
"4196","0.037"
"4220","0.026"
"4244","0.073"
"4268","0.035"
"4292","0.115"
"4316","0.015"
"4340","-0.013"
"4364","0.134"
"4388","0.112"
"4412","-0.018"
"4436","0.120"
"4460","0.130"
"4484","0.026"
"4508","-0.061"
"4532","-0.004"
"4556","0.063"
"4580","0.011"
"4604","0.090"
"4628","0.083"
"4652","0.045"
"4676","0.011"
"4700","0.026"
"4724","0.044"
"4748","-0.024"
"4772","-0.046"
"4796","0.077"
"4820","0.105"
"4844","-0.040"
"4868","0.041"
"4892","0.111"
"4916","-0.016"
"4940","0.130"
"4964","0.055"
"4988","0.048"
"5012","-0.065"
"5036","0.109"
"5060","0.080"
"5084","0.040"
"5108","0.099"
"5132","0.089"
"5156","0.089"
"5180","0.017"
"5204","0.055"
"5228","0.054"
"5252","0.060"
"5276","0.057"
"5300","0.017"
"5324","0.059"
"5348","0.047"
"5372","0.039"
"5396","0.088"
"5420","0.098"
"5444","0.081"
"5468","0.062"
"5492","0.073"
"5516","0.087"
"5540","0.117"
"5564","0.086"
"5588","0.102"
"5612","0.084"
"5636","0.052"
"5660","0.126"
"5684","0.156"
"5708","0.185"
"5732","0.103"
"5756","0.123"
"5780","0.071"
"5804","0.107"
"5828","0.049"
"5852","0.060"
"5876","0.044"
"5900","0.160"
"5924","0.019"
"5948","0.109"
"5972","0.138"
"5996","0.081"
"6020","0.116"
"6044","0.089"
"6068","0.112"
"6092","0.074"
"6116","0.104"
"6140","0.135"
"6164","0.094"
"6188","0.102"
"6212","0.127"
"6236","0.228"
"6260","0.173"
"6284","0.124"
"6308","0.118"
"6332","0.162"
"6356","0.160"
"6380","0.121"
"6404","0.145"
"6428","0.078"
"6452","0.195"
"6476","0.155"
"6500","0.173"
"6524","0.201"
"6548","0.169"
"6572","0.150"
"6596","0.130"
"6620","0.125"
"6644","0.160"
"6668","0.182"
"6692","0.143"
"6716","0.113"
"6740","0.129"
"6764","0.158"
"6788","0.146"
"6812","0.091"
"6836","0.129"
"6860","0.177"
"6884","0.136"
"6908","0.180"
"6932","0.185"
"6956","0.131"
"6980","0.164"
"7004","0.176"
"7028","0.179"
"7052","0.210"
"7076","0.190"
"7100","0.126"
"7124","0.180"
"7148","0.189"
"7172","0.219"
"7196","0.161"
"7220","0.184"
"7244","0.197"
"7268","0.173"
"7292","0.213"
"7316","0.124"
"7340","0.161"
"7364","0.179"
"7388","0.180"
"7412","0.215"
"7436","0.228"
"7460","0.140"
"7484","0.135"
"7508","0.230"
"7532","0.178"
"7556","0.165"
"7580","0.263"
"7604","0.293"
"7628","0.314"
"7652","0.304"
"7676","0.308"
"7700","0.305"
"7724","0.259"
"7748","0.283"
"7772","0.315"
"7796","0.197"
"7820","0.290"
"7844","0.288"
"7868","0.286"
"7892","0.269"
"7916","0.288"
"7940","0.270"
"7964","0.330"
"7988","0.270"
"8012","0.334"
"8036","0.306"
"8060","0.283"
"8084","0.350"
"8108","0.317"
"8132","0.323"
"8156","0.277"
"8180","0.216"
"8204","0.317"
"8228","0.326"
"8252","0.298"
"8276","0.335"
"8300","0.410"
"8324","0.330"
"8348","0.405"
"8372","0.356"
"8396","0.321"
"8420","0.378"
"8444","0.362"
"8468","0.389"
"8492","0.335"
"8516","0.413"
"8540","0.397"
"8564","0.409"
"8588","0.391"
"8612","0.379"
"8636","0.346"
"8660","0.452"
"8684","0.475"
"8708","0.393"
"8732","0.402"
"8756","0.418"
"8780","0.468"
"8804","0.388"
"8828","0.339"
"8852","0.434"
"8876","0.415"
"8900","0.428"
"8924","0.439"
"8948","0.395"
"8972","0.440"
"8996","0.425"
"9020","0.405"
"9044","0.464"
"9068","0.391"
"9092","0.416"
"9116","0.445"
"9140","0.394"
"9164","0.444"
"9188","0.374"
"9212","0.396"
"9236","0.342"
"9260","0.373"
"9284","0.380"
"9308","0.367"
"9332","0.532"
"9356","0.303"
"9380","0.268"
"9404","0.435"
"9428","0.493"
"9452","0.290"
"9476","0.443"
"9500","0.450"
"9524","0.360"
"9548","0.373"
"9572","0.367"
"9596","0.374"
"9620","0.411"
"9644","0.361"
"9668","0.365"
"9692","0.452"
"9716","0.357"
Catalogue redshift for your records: 0.90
